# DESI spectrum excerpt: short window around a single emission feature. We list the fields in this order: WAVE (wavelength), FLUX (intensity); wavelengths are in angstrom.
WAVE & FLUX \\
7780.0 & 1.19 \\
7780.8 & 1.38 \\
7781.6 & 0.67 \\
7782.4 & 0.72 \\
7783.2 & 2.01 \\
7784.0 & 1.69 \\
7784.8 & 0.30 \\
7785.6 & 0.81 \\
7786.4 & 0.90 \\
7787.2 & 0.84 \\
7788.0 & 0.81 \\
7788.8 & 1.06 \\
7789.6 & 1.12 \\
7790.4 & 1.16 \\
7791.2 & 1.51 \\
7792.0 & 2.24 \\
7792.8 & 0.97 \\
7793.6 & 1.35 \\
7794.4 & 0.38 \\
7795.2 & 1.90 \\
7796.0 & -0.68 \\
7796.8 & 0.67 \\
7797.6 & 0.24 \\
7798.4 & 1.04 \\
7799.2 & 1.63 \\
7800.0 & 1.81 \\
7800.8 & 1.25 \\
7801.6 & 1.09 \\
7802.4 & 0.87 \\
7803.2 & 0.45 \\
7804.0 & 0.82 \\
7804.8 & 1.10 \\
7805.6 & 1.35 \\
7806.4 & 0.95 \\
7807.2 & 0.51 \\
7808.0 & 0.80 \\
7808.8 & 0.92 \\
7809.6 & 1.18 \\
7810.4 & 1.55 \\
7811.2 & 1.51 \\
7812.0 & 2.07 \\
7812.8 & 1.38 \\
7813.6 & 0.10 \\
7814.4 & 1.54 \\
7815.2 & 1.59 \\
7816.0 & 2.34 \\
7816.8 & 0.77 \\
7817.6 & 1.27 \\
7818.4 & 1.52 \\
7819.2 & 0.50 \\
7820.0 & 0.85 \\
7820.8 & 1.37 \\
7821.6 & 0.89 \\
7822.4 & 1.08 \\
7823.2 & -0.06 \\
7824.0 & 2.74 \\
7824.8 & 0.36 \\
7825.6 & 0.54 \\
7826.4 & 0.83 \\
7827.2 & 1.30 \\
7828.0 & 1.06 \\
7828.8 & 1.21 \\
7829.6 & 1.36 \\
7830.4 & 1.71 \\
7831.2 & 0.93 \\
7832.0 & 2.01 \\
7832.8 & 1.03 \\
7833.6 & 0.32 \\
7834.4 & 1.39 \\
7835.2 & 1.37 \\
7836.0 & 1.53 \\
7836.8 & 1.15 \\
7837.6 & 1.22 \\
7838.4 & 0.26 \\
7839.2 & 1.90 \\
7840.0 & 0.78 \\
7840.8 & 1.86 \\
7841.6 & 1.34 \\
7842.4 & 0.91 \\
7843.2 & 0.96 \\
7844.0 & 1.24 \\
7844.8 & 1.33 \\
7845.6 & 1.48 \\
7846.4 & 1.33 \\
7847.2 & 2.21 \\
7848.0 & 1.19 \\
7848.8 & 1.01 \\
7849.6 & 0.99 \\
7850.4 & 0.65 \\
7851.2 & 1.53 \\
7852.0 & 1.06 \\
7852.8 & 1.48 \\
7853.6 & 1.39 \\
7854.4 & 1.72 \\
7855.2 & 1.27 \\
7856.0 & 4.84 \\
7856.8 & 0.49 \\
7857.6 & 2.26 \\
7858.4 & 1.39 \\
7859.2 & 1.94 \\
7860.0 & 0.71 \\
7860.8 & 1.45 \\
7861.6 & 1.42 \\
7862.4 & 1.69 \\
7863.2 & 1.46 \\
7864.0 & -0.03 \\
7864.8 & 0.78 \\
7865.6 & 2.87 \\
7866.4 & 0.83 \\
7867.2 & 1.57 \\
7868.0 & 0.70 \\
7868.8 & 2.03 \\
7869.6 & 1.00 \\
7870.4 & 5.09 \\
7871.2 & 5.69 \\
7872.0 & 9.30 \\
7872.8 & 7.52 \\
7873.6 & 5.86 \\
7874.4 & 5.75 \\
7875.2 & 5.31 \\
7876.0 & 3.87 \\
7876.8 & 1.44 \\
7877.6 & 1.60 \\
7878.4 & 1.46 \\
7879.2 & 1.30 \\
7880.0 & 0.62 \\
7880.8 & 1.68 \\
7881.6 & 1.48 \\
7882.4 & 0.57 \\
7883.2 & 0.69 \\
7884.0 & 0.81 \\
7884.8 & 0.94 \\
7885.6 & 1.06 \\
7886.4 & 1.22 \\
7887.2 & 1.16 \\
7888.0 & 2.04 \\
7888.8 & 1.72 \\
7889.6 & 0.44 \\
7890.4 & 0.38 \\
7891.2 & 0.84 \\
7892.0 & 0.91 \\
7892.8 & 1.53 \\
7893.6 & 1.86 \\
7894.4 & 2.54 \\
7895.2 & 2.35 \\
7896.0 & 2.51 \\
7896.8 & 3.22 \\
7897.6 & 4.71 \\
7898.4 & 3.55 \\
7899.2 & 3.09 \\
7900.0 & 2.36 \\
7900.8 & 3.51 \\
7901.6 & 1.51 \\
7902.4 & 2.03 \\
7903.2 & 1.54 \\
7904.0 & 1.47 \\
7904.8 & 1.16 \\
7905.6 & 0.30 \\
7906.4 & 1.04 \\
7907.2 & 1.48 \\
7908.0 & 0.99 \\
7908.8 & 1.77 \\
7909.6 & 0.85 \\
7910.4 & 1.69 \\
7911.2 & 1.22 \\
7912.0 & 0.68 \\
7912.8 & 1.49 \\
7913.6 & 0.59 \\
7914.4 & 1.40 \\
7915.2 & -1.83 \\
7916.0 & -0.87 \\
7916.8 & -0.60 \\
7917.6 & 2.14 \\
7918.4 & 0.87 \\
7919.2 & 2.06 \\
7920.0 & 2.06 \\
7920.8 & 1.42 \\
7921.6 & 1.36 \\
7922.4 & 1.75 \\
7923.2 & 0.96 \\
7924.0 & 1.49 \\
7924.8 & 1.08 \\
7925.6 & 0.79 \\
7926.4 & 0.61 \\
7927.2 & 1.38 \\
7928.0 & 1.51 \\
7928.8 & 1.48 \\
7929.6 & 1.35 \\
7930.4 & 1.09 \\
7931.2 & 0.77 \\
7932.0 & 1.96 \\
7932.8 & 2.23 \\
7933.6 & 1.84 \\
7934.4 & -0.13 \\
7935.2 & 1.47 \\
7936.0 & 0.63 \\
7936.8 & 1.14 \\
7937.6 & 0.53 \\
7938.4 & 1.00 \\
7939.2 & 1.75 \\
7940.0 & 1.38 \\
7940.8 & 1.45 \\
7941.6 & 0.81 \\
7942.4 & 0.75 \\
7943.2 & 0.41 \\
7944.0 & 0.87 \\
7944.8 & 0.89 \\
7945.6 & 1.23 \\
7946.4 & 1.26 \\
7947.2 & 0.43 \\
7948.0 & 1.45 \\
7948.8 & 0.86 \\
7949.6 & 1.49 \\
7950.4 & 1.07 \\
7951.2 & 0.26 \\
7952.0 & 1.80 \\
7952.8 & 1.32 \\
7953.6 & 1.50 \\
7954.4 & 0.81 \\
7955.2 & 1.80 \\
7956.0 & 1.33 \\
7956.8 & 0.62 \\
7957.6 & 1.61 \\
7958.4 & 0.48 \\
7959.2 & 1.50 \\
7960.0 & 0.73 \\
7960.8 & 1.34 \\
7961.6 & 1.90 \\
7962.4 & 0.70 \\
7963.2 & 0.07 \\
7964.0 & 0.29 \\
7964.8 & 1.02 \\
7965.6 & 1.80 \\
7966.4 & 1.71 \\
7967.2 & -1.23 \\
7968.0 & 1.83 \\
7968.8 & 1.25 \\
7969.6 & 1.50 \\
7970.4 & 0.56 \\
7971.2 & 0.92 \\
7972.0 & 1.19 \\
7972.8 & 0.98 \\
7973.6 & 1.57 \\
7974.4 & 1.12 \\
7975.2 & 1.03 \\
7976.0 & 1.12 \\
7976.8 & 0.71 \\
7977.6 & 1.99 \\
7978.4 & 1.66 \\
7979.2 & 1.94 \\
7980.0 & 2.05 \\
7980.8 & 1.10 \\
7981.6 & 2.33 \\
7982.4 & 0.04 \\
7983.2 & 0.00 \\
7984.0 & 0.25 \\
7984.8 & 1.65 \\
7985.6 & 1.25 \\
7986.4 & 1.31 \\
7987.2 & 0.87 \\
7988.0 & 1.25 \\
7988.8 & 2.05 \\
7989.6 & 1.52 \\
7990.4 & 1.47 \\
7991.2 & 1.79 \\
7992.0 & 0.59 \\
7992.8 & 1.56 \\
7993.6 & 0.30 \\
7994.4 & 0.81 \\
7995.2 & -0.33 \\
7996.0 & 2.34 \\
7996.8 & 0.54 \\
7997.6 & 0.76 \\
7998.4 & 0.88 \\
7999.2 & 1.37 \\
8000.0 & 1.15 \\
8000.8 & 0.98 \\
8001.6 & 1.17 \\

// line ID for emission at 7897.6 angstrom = [N II]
